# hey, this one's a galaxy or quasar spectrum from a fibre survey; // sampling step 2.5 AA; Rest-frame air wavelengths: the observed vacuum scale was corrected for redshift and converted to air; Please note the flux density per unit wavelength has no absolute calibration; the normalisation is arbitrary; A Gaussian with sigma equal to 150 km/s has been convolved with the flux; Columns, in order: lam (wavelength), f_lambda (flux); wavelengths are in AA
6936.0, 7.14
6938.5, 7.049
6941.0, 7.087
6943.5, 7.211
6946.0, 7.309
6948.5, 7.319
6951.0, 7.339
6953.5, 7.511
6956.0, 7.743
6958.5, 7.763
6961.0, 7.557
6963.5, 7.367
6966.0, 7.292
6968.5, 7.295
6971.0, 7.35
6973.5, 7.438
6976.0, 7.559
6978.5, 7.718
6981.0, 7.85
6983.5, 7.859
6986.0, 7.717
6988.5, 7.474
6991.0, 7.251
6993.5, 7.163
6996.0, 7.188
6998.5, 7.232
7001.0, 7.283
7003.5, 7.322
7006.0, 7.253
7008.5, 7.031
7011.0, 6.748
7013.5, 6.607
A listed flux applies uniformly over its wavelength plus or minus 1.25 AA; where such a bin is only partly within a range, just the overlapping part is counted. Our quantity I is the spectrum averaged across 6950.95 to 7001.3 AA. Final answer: 7.48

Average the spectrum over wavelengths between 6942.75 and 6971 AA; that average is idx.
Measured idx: 7.43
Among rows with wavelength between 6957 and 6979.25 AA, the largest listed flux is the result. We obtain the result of 7.763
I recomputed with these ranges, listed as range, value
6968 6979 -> 7.47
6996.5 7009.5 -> 7.23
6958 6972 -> 7.42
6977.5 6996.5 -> 7.54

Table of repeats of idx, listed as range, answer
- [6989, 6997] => 7.23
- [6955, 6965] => 7.6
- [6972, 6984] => 7.67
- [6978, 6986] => 7.8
